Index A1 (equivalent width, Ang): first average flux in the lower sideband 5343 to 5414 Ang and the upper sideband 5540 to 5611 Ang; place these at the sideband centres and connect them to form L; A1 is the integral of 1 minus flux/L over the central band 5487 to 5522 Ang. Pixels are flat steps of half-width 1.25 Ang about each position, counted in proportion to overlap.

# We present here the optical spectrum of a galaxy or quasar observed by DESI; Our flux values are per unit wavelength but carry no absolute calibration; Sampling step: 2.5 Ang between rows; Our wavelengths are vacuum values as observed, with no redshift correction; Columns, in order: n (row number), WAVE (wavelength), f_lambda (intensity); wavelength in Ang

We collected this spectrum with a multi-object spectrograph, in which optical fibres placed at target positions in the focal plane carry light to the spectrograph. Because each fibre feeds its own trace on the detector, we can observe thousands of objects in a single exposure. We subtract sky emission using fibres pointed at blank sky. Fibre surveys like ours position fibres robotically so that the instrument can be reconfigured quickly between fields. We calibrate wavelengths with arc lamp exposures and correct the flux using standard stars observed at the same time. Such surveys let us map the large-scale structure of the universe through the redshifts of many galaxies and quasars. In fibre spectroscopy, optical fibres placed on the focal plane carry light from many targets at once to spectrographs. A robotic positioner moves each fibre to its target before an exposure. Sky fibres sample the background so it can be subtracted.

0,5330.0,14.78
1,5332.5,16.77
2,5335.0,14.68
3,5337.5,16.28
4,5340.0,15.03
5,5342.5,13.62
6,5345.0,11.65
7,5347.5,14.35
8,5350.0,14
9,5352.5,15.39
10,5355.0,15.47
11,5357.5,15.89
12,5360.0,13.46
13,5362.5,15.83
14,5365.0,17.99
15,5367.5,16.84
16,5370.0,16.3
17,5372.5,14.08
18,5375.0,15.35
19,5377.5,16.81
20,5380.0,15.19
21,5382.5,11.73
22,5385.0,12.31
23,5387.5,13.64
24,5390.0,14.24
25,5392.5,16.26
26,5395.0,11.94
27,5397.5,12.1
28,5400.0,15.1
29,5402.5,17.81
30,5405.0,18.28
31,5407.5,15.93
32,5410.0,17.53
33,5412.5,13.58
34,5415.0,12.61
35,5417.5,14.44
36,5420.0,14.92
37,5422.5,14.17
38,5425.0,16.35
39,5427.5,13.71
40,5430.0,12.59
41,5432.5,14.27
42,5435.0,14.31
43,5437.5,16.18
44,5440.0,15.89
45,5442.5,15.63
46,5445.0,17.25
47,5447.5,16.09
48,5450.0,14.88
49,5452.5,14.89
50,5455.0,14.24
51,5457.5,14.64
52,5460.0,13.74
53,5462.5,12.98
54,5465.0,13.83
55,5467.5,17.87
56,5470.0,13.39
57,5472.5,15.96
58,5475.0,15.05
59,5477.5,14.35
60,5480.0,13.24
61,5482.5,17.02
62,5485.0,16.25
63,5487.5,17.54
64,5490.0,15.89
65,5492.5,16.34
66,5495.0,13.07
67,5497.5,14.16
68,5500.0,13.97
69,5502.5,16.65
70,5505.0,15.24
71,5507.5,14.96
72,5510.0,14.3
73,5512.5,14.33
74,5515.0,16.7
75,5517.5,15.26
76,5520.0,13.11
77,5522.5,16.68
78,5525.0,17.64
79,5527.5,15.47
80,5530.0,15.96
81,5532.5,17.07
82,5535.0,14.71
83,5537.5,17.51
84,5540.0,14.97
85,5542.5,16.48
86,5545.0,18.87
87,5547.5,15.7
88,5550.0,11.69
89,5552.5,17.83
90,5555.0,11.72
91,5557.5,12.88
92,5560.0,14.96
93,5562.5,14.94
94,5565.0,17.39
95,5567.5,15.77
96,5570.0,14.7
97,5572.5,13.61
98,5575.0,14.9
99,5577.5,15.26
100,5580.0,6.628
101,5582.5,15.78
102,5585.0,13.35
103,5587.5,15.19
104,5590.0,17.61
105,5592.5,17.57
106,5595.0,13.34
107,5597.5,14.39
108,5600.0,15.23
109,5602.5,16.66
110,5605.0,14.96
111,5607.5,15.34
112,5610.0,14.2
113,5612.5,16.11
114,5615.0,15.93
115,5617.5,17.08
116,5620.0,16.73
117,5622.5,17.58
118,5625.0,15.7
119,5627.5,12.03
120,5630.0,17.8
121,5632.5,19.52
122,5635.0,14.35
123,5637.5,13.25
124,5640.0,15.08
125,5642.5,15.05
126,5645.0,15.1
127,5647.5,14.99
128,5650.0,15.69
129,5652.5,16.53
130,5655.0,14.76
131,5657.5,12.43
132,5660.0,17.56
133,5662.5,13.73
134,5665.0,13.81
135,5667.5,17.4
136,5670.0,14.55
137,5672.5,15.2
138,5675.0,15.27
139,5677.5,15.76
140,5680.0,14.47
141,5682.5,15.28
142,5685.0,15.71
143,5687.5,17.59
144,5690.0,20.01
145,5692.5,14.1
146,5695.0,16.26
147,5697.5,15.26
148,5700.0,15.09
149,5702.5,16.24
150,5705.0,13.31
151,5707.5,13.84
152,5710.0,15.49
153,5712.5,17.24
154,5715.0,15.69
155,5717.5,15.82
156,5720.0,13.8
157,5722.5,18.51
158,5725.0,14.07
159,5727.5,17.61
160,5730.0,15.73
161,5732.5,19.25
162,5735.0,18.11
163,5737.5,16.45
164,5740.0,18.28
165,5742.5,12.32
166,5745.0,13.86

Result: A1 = -0.42 Ang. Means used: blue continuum 14.9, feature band 15.1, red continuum 14.9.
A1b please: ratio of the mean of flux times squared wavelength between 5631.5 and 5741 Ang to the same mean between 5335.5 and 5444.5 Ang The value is 1.18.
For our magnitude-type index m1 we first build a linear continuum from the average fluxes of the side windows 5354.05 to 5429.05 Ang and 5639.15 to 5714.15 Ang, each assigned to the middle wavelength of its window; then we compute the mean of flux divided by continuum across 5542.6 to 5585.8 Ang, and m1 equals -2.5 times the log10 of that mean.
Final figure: 0.05 mag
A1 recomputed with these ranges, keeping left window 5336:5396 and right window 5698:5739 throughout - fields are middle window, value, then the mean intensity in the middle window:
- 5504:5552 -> -1.0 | 15.6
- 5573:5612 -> 2.2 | 14.7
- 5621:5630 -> 0.1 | 15.5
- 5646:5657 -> 0.3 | 15.3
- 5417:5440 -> 0.5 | 14.6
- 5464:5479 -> 0.1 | 15.1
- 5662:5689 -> 0.7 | 15.4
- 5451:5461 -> 0.4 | 14.4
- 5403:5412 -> -1.3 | 17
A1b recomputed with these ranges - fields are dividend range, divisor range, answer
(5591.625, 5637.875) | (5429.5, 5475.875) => 1.11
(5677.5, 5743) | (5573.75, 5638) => 1.09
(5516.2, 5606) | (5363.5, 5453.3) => 1.07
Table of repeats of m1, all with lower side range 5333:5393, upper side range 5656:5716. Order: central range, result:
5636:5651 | 0.04 mag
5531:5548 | -0.09 mag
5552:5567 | 0.03 mag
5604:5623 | -0.04 mag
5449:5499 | 0.01 mag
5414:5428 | 0.04 mag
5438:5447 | -0.09 mag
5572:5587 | 0.15 mag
